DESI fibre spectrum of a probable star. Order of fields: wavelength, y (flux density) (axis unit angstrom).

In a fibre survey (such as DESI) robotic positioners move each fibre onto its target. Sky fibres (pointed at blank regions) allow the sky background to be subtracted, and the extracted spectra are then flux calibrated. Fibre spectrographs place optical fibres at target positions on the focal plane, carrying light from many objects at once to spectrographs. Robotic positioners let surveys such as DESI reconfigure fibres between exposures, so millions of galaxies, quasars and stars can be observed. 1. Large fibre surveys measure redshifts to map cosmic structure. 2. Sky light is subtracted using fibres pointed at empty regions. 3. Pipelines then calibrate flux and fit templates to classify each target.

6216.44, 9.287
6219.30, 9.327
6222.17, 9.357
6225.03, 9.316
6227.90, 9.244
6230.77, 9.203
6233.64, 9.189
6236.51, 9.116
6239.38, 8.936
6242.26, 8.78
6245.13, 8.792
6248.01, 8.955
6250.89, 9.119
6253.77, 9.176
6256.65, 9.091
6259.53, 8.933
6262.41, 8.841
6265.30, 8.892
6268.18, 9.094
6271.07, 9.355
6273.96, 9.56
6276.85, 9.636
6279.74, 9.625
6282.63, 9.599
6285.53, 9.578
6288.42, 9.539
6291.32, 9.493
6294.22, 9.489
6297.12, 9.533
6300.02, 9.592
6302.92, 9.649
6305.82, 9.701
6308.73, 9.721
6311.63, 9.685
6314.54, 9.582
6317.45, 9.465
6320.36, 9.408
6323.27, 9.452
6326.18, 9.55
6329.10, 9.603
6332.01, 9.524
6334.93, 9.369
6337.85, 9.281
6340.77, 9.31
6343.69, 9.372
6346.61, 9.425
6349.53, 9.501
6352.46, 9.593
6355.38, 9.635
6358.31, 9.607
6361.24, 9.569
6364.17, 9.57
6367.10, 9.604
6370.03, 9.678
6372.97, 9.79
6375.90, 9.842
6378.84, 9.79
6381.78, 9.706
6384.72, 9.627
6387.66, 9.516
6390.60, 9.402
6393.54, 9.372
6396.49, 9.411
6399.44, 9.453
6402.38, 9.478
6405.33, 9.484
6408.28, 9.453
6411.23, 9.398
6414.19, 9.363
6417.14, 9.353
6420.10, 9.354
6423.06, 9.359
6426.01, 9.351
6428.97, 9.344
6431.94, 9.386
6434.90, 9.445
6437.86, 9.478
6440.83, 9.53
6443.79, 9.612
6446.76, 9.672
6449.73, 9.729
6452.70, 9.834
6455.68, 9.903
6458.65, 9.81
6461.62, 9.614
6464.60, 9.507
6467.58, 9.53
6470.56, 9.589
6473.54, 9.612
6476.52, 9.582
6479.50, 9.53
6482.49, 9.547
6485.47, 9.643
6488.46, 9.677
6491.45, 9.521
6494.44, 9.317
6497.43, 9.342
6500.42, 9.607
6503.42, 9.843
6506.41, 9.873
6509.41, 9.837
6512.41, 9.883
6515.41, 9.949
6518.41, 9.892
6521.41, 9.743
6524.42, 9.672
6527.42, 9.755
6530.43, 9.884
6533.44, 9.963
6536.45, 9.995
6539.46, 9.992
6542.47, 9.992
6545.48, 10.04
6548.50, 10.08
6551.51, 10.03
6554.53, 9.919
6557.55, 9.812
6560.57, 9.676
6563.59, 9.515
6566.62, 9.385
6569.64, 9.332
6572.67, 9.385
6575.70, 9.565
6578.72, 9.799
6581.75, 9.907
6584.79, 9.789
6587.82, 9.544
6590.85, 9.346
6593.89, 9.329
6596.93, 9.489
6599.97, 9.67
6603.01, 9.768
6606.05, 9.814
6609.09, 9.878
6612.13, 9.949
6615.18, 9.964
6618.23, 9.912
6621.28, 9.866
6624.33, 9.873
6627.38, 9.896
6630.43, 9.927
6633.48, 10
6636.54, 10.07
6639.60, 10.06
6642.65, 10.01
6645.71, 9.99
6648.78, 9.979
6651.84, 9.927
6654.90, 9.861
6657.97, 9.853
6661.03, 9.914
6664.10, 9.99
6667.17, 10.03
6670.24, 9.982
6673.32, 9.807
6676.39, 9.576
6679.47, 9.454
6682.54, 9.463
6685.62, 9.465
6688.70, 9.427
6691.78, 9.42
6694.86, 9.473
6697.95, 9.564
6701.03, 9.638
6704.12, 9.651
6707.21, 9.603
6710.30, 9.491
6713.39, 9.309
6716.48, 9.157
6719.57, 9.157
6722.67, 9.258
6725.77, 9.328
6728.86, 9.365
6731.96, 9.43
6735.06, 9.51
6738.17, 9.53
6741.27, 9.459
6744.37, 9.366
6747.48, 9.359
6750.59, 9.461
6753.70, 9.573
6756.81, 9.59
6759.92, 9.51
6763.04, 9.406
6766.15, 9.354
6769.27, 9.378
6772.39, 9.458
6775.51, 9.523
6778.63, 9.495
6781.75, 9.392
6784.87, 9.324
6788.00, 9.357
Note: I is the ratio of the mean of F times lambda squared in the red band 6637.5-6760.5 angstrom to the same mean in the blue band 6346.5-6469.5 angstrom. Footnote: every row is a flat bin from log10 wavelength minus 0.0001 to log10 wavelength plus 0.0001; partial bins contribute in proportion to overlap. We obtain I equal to 1.10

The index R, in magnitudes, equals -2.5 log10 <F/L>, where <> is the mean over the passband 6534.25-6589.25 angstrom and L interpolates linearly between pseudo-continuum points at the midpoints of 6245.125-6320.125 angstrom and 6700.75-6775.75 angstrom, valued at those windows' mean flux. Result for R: -0.040 mag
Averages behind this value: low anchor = 9.38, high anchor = 9.43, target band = 9.77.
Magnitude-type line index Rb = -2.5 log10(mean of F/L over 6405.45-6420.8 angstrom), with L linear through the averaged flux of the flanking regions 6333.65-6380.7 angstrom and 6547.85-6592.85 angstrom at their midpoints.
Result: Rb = 0.02 mag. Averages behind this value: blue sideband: 9.56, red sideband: 9.66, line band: 9.39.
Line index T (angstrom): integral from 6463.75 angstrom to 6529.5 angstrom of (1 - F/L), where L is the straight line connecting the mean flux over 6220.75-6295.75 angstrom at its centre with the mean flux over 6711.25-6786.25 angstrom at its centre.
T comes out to -2.44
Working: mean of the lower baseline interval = 9.23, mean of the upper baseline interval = 9.41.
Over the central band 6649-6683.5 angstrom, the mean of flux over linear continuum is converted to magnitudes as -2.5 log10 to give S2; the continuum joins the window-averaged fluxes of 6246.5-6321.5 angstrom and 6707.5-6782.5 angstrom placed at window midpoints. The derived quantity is -0.05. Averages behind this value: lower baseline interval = 9.4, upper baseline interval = 9.41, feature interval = 9.82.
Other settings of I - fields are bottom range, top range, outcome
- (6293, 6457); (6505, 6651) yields 1.10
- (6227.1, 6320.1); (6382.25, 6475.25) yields 1.07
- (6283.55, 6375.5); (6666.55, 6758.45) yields 1.12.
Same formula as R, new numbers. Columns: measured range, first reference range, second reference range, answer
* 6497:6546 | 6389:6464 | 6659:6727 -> -0.036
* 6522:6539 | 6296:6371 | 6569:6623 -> -0.022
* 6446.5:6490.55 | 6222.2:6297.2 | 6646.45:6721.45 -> -0.025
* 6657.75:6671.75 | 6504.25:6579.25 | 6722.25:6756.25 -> -0.044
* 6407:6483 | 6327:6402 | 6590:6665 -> 0.012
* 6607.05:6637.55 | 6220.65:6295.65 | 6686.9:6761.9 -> -0.060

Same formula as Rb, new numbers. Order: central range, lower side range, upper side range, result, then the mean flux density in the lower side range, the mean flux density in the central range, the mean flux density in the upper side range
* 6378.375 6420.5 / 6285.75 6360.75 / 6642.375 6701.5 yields 0.011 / 9.52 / 9.47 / 9.74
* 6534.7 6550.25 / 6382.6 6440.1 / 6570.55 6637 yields -0.041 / 9.43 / 10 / 9.75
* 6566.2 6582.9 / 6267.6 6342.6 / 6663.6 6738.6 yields -0.006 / 9.52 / 9.57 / 9.52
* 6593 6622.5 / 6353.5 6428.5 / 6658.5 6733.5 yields -0.026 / 9.53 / 9.77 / 9.54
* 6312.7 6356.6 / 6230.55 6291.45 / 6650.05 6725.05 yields -0.024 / 9.2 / 9.47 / 9.6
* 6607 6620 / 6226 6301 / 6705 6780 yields -0.061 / 9.24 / 9.92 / 9.42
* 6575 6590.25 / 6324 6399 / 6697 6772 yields -0.026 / 9.54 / 9.71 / 9.43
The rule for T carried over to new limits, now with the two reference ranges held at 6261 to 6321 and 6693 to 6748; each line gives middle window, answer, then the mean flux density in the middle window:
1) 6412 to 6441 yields 0.2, 9.39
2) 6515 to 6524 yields -0.4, 9.83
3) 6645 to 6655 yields -0.5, 9.94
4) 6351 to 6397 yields -0.7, 9.61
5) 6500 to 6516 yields -0.7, 9.84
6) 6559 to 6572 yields 0.0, 9.47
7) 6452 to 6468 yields -0.4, 9.7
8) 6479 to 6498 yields -0.1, 9.52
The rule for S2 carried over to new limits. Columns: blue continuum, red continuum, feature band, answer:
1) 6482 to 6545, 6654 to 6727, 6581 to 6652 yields -0.02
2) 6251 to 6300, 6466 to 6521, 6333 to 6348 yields 0.01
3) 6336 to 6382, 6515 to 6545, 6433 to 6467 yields 0.01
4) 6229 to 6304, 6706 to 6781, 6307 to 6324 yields -0.03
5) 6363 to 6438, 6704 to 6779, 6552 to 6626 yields -0.03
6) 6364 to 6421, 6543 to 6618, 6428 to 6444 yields 0.01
